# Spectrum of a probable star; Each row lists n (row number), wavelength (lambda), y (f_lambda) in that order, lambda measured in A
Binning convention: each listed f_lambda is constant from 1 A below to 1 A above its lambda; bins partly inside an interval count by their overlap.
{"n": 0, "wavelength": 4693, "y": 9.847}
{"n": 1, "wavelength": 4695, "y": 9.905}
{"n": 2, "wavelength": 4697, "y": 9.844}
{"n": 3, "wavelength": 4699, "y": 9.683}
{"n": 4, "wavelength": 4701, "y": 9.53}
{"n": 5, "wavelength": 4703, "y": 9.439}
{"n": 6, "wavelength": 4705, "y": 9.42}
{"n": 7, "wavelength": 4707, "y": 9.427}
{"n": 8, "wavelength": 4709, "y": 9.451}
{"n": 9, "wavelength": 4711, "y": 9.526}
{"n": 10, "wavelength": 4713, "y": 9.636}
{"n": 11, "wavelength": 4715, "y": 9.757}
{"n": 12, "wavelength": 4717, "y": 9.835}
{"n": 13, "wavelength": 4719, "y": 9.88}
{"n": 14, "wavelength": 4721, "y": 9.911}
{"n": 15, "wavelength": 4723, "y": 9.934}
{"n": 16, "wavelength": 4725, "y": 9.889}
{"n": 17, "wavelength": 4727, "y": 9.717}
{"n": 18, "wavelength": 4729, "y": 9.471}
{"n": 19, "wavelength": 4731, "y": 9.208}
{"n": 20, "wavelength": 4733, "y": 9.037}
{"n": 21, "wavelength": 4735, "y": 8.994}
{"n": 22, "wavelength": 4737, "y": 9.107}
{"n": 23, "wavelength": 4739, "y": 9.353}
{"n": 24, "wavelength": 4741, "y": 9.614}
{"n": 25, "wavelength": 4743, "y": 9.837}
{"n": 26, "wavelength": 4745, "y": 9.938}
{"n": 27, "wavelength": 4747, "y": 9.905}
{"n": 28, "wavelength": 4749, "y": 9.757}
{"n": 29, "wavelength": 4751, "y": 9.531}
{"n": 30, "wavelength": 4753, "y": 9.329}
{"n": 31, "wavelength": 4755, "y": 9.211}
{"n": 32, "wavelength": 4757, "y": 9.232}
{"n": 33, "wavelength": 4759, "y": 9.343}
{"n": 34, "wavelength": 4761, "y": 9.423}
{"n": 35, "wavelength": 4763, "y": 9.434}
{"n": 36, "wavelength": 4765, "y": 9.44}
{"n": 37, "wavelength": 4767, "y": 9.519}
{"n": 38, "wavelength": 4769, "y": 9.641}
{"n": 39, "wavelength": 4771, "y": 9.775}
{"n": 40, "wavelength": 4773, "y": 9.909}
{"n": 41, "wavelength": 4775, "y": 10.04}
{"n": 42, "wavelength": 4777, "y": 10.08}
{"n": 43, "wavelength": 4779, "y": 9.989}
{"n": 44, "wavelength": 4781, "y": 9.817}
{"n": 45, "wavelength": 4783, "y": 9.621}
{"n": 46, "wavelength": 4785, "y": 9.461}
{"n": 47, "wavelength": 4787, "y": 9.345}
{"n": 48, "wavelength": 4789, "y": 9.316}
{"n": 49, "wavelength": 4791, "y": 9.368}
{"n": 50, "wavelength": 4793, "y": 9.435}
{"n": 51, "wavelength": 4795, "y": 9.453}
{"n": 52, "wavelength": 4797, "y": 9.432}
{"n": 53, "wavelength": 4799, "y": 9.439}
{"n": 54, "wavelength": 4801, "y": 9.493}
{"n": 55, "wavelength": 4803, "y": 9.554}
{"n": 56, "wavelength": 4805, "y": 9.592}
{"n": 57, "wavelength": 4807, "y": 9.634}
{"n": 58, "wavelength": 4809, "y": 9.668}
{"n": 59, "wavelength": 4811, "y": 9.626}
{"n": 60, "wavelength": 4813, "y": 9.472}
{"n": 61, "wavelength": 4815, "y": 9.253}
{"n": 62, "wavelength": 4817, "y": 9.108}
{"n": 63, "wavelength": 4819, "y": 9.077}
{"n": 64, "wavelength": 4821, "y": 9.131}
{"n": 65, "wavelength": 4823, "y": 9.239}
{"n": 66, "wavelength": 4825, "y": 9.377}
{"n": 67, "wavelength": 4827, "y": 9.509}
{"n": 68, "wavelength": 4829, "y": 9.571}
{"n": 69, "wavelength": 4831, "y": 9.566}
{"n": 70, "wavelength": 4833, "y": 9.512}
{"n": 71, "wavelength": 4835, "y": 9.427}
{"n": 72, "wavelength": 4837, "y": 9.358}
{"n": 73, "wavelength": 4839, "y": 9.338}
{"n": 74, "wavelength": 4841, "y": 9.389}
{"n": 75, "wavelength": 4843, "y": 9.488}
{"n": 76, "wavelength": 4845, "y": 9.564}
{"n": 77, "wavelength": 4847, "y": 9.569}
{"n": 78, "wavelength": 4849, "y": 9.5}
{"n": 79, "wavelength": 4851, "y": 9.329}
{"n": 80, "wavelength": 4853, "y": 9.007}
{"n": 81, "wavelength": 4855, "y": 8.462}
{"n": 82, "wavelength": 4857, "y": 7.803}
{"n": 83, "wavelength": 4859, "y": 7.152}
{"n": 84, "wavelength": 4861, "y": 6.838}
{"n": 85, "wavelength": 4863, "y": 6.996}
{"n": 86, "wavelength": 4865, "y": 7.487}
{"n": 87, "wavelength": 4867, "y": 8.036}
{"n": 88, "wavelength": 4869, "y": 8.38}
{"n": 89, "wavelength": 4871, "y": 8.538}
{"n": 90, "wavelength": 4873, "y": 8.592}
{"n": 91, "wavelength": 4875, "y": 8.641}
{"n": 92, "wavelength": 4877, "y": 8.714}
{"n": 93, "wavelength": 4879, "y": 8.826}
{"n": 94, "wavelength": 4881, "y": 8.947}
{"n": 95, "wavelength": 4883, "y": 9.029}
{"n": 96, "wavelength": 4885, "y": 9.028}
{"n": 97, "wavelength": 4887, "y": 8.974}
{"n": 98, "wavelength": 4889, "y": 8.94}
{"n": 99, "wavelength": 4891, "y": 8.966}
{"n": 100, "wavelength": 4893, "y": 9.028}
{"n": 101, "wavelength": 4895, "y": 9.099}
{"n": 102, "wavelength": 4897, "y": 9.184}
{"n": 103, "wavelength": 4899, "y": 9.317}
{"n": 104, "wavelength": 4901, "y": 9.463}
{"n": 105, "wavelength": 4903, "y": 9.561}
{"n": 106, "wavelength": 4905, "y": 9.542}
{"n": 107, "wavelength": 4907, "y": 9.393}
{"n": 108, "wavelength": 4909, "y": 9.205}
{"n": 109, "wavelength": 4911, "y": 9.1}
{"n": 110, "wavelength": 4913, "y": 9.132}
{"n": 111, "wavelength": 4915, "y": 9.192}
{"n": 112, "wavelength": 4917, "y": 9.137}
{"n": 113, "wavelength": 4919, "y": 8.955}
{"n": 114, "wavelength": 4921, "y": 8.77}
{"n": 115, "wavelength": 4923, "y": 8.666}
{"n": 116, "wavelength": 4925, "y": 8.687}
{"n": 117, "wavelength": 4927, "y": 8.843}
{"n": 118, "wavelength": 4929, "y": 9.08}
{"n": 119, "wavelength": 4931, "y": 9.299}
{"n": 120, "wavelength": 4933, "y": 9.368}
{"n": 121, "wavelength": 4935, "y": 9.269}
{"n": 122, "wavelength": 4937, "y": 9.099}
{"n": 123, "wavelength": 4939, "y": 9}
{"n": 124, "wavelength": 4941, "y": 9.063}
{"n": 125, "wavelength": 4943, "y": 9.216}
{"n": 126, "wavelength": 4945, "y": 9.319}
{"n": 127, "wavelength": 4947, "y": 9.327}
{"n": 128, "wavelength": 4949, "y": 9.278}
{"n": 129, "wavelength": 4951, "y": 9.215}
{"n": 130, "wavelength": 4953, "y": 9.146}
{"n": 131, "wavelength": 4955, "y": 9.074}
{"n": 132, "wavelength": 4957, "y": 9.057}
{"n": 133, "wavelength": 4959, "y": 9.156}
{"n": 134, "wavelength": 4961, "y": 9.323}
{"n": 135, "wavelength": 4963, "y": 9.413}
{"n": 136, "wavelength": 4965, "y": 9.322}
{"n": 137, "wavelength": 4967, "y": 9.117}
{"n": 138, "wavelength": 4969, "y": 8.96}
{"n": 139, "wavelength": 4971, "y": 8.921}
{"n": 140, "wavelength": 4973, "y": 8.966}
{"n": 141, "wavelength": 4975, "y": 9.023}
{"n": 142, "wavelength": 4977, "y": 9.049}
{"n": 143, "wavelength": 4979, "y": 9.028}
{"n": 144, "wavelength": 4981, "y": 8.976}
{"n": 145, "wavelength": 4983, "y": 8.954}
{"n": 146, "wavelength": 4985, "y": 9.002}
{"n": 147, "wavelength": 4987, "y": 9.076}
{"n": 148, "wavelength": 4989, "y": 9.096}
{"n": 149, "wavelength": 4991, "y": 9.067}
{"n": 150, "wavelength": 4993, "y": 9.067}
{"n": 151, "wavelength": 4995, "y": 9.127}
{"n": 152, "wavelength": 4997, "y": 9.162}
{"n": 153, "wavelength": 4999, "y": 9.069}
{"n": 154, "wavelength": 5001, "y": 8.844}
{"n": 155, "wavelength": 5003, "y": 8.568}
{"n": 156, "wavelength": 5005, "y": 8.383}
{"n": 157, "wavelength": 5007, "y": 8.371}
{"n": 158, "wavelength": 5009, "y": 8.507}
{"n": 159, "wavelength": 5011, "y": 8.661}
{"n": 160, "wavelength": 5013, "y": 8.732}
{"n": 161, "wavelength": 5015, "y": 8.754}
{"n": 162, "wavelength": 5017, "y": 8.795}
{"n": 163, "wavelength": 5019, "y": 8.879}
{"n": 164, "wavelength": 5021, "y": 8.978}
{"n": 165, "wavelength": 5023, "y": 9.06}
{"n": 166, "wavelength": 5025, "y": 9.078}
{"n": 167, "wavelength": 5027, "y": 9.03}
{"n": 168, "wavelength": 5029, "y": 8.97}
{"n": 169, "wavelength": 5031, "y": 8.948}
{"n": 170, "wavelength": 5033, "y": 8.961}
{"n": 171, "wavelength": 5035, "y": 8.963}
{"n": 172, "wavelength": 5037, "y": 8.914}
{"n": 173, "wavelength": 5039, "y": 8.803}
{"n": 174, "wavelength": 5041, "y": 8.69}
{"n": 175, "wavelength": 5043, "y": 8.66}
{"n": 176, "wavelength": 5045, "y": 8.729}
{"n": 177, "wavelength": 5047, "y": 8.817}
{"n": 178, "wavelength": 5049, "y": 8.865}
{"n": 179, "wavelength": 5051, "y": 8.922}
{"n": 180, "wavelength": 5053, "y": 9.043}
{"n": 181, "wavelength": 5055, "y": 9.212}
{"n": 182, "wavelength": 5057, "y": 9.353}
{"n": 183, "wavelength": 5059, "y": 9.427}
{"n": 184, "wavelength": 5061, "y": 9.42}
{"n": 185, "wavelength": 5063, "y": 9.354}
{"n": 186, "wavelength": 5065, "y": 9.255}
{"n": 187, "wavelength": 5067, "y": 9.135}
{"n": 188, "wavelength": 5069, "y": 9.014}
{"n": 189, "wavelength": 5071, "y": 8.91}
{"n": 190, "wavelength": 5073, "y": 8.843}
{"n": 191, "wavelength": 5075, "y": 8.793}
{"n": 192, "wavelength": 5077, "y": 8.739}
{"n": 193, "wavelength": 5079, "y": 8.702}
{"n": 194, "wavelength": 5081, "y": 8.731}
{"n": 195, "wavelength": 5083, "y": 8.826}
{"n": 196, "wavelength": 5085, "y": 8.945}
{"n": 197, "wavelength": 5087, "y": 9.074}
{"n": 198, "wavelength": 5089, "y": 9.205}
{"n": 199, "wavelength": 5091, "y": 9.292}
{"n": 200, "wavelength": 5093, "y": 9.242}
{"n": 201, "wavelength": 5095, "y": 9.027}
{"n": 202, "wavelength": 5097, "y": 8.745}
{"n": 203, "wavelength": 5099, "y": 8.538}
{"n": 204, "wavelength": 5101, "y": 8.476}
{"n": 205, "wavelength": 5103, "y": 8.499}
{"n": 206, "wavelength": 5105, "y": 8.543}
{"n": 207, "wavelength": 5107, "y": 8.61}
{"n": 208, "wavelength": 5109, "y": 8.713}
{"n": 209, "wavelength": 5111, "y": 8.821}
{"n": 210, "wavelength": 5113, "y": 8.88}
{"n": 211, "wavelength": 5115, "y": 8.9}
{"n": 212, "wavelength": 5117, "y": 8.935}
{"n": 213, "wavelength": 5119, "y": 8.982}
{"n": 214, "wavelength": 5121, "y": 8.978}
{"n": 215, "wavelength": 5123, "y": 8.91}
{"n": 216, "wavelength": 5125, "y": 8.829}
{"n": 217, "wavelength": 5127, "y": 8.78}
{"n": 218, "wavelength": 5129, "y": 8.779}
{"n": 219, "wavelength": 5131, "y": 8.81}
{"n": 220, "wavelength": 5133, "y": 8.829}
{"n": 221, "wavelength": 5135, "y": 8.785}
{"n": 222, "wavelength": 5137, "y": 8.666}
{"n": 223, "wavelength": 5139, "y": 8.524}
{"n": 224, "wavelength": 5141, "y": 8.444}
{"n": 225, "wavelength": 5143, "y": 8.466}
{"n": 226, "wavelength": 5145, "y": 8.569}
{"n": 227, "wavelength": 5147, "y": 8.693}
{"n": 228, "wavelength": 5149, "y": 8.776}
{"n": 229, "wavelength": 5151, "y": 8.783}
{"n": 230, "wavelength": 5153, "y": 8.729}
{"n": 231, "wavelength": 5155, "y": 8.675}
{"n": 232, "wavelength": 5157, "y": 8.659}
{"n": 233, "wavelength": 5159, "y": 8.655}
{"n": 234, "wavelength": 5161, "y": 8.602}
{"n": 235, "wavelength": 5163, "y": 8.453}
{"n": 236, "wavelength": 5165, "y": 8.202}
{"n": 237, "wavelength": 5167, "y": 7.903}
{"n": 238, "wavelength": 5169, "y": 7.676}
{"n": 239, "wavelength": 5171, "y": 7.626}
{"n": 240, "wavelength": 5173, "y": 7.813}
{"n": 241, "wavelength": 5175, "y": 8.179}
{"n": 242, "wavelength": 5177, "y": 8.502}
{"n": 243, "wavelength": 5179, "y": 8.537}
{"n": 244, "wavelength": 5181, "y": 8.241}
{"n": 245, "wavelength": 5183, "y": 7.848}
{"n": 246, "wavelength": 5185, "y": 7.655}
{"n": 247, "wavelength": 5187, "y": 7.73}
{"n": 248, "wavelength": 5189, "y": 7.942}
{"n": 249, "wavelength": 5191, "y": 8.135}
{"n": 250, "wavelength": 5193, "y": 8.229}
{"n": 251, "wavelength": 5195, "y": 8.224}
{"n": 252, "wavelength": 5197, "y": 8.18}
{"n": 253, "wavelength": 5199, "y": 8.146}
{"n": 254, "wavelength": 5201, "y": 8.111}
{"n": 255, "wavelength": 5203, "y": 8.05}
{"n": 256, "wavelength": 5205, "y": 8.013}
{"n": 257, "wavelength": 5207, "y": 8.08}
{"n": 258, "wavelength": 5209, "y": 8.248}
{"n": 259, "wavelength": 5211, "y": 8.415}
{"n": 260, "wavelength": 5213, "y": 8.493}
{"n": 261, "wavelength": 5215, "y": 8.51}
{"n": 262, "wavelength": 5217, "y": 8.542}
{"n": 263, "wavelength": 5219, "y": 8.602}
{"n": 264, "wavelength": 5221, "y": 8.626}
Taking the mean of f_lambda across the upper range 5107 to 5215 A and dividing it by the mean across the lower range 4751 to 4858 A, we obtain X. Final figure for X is 0.9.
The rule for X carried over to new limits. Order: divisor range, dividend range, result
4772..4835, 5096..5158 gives 0.92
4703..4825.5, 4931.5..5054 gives 0.94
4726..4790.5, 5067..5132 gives 0.93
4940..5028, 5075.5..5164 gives 0.97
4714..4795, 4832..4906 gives 0.92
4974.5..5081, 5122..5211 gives 0.94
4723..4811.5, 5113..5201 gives 0.88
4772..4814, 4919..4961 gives 0.95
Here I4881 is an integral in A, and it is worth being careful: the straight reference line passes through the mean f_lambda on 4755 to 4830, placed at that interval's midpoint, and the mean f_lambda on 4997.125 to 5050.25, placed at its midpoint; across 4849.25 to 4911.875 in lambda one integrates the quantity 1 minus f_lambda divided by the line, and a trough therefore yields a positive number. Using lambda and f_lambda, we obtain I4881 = 3.62 A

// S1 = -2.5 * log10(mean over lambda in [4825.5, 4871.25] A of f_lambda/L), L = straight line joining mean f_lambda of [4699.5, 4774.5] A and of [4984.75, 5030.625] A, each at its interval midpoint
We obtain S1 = 0.059 mag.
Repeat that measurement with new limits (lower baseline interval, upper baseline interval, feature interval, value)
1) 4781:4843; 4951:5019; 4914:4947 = 0.005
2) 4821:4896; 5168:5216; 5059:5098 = -0.083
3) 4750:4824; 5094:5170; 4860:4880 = 0.149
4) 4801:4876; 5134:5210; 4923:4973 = -0.047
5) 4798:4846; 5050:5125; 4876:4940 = 0.022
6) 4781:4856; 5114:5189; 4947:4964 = -0.023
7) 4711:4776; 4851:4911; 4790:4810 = -0.034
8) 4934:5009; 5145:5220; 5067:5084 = -0.021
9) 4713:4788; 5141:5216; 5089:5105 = -0.040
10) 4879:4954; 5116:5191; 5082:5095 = -0.055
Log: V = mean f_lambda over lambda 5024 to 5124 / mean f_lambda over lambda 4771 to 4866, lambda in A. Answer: 1.0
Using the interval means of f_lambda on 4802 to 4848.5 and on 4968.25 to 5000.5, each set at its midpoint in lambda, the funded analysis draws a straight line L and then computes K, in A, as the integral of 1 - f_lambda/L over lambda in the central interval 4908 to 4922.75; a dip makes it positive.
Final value 0.3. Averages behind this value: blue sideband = 9.44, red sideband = 9.03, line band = 9.05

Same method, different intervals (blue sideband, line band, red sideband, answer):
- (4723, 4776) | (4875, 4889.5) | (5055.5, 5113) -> 0.6 A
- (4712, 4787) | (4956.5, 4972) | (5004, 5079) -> -0.1 A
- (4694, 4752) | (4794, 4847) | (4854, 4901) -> -3.2 A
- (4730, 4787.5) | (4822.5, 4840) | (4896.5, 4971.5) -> -0.1 A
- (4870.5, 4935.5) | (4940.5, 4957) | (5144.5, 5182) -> -0.5 A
